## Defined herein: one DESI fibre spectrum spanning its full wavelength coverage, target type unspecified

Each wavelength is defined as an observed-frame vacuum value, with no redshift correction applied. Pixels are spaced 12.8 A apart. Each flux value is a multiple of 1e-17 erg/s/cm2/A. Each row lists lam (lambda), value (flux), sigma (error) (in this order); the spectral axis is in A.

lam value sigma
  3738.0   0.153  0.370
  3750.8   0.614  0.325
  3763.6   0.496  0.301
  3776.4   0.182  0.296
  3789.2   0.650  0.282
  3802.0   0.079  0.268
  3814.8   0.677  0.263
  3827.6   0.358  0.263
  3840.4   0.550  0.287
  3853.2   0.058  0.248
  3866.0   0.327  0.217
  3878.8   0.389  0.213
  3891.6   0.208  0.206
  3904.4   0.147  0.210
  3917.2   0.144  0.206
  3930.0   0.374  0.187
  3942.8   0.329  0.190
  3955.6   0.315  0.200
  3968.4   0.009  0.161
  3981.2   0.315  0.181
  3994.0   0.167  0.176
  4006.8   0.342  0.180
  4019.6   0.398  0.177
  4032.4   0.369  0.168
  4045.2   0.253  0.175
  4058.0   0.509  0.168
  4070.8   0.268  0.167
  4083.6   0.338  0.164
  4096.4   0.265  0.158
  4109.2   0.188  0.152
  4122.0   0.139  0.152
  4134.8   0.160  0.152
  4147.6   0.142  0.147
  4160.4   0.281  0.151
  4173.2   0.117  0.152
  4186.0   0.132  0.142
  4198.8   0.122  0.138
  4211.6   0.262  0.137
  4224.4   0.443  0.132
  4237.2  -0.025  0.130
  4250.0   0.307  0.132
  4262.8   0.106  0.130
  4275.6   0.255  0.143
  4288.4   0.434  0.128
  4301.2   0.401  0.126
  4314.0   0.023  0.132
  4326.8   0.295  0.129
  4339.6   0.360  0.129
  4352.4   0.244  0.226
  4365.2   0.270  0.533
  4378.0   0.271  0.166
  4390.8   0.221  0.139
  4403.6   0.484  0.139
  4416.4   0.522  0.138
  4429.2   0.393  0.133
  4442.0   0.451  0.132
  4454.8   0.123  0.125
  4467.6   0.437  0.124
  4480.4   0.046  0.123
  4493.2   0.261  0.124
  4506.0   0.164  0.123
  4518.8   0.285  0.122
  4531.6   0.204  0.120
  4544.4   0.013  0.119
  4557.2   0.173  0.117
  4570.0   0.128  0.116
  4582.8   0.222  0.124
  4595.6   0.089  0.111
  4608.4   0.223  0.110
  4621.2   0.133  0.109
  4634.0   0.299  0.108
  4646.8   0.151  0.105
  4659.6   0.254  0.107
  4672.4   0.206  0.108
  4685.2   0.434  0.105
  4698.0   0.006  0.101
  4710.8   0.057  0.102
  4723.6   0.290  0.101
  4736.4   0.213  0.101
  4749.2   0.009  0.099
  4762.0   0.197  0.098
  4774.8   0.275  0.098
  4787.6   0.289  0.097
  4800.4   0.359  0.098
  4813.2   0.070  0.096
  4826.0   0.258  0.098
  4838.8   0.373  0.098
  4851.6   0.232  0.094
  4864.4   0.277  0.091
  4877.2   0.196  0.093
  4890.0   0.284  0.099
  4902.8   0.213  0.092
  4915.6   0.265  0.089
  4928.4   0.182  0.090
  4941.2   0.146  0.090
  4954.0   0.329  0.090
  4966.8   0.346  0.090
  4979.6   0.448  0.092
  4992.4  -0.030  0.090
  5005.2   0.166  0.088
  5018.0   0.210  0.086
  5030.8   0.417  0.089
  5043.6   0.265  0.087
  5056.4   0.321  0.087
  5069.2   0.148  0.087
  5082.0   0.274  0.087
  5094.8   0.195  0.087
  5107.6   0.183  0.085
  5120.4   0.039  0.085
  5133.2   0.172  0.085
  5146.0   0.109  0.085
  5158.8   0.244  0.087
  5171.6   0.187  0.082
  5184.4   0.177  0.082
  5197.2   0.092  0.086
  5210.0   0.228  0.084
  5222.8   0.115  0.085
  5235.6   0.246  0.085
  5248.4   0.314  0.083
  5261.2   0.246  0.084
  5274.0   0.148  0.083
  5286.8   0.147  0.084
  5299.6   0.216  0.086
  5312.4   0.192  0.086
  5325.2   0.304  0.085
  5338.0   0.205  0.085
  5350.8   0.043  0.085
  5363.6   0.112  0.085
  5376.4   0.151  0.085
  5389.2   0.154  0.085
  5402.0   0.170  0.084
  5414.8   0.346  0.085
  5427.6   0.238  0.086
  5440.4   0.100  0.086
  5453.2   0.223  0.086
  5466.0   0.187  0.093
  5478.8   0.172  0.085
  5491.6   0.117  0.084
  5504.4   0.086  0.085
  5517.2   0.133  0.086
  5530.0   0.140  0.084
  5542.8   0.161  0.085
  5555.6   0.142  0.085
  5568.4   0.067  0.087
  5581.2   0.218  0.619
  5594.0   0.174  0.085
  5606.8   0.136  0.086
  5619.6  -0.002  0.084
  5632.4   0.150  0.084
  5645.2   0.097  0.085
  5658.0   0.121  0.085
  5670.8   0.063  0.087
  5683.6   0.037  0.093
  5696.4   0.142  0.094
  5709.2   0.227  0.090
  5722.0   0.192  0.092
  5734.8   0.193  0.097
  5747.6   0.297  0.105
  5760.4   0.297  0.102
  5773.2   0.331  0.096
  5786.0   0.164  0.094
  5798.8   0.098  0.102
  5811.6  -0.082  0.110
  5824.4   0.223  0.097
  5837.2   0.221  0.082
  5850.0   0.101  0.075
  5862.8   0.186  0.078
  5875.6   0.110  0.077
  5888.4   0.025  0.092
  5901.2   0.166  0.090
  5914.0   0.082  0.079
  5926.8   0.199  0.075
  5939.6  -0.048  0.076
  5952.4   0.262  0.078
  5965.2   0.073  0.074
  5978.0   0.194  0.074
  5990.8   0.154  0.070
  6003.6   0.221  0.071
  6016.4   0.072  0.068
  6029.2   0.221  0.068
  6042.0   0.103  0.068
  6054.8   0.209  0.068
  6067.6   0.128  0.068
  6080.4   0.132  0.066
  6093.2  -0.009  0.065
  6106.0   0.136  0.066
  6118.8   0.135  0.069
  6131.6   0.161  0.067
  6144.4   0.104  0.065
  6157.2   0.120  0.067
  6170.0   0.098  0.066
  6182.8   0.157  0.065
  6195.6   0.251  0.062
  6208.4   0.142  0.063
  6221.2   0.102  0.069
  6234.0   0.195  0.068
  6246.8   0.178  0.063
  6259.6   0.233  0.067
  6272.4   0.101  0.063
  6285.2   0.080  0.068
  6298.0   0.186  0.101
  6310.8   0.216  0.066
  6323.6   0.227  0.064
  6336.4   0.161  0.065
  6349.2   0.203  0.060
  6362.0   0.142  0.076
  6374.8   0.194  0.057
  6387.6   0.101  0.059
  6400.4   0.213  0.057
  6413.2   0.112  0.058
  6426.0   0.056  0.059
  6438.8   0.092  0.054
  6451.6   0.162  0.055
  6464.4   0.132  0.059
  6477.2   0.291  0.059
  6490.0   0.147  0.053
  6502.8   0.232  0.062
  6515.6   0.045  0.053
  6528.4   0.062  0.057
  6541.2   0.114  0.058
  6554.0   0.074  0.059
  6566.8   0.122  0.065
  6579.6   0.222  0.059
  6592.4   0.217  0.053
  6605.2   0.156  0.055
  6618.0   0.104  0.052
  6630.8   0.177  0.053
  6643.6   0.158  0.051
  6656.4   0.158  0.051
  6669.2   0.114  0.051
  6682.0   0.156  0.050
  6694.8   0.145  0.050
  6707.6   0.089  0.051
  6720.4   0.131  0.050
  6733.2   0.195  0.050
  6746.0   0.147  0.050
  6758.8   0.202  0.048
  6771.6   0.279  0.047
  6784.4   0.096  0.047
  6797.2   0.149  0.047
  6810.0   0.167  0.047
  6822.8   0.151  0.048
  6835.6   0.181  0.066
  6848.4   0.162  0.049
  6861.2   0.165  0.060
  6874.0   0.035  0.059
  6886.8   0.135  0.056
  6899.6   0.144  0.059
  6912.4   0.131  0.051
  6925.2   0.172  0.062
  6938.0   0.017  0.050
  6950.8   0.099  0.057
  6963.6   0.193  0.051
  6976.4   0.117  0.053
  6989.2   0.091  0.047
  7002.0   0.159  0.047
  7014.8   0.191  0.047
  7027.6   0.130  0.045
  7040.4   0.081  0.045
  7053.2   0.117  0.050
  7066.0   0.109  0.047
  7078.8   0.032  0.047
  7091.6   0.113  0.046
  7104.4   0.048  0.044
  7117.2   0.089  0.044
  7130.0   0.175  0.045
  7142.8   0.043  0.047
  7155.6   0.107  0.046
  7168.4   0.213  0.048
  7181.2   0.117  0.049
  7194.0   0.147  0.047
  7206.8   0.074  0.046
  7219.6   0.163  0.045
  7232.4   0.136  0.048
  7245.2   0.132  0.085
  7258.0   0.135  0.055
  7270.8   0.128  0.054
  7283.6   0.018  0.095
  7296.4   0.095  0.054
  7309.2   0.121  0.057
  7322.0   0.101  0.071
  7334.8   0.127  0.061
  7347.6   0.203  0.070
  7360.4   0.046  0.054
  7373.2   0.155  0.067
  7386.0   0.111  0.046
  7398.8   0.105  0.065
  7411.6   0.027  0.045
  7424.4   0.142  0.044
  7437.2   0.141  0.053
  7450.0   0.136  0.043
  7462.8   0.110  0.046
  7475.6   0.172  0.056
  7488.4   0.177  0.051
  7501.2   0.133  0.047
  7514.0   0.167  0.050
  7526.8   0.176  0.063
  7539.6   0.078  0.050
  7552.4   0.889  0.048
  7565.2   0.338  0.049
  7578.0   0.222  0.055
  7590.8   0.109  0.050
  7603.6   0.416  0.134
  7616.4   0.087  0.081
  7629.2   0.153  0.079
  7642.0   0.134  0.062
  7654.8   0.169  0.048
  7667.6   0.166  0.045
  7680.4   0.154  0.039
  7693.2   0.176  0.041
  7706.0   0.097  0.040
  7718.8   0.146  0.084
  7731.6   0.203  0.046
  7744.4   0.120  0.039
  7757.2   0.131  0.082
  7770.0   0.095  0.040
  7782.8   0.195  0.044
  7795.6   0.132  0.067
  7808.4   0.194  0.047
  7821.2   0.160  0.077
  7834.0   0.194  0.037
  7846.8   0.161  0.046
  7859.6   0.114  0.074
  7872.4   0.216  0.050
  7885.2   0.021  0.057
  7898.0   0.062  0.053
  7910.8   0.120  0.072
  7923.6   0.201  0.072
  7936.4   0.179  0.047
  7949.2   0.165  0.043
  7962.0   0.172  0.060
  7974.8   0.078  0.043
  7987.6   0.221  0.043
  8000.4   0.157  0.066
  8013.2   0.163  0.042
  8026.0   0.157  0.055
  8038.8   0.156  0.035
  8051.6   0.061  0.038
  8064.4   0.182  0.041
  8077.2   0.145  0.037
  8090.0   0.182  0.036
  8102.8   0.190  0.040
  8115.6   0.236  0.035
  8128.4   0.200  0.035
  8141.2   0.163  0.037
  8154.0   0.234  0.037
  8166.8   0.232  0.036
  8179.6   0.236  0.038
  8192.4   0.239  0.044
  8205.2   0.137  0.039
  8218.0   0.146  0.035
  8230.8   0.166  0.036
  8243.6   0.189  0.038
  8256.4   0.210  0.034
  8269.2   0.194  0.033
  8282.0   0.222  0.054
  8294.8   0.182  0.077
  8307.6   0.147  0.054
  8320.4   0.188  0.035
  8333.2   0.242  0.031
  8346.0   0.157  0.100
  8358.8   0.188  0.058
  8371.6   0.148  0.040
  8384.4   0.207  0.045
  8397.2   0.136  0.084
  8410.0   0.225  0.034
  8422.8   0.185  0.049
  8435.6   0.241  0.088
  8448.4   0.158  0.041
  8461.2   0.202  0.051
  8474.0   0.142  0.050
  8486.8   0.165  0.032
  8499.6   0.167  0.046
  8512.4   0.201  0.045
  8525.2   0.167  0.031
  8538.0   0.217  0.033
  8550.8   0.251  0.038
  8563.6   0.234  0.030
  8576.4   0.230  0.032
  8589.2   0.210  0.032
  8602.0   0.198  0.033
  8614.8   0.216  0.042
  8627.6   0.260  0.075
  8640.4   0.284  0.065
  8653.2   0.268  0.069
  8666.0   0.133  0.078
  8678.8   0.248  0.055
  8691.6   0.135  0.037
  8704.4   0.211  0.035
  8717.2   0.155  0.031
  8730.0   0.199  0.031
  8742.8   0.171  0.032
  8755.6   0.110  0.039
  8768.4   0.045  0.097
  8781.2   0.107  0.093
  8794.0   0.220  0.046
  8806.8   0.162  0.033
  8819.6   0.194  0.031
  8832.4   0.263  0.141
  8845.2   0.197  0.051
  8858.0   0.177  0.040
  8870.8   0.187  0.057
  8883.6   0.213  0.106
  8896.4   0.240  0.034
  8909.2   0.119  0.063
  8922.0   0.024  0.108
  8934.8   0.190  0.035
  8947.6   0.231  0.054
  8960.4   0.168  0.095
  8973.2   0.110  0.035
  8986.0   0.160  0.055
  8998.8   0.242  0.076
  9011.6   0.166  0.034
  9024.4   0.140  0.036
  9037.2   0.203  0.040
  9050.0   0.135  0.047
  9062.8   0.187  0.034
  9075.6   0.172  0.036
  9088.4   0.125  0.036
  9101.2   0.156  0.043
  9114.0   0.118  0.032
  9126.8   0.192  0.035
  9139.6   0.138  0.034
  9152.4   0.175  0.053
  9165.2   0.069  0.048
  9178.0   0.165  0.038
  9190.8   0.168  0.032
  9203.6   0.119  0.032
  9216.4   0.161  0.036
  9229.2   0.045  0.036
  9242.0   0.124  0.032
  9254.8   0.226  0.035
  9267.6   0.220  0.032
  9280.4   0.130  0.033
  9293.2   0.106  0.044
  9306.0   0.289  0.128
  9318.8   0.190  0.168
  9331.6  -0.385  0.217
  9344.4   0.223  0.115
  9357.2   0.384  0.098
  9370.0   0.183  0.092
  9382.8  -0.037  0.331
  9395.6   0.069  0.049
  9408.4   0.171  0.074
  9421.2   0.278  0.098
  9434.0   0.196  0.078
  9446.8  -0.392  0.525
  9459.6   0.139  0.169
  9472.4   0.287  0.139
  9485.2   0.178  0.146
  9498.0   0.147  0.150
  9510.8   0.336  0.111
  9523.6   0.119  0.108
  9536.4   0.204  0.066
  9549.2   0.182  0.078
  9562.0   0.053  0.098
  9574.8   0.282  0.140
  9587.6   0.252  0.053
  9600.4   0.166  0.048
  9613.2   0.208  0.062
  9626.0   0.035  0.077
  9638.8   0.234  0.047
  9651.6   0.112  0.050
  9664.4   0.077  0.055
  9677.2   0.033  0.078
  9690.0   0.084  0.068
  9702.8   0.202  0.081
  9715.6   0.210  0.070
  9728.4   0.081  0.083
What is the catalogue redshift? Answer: 1.027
